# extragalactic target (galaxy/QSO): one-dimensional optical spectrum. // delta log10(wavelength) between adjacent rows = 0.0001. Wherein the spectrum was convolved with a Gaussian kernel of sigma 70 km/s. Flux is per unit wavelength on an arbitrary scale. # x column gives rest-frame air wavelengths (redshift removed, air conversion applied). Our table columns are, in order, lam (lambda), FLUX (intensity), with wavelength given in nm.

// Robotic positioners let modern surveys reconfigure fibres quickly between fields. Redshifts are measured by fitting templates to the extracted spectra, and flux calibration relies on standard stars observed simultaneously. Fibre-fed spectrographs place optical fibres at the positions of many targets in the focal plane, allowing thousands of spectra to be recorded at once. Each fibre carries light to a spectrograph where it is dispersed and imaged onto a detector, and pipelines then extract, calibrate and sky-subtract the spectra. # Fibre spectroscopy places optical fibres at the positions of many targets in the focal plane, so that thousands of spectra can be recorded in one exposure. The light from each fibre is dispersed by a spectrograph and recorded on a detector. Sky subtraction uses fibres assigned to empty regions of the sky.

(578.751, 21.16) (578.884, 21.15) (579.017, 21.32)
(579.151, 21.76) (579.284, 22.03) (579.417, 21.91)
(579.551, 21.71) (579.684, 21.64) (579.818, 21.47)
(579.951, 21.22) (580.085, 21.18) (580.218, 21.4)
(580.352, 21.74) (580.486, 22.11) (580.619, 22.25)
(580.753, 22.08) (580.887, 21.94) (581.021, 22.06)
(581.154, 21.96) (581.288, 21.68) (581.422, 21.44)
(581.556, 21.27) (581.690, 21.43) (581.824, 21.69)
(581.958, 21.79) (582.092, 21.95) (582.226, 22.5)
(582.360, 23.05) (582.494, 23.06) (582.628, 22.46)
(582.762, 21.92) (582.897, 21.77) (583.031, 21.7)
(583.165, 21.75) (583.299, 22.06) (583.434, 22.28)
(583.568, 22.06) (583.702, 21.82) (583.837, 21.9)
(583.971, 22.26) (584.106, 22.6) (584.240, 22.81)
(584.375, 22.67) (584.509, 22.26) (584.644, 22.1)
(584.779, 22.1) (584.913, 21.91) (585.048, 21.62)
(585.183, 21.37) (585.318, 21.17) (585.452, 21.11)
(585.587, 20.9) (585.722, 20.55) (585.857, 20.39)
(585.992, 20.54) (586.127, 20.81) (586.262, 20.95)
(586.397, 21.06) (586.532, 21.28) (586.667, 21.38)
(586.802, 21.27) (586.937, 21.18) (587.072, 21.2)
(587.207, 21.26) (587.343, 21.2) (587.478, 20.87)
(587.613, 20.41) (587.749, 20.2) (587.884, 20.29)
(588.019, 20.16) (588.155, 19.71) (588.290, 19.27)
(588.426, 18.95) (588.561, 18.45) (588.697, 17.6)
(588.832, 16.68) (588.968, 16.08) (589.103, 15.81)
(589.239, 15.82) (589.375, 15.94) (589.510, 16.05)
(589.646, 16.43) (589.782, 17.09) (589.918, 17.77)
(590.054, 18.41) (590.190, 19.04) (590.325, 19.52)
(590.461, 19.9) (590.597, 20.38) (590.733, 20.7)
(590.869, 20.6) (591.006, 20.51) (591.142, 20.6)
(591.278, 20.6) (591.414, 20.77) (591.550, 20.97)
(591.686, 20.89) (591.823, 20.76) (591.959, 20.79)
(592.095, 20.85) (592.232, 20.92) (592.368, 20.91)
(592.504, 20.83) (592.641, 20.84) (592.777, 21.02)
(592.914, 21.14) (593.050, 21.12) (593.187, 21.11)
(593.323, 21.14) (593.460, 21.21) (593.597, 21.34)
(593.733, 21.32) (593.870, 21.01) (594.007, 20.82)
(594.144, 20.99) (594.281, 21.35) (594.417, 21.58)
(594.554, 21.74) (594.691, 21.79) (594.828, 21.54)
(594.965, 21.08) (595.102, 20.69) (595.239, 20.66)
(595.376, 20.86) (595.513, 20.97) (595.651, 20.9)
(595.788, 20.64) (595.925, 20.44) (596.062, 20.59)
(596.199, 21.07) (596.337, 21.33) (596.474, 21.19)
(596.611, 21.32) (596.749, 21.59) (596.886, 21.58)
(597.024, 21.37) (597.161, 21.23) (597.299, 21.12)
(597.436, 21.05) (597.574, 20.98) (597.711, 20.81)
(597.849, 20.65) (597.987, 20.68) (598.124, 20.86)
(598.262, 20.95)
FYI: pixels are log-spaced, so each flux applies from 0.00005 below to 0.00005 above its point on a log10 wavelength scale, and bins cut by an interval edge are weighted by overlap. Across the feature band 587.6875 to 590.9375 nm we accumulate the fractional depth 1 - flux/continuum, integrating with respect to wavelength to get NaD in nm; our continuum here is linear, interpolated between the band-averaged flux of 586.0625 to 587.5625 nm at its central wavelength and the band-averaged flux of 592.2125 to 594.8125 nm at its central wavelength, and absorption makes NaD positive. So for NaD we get 0.43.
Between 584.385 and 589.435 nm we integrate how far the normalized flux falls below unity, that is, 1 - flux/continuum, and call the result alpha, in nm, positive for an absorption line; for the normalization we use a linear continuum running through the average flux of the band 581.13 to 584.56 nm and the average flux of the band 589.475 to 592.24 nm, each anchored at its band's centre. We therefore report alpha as 0.19 nm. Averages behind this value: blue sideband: 22.1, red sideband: 19.7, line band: 20.1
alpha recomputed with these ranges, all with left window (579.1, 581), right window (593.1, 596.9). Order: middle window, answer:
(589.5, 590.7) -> 0.16 nm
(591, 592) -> 0.02 nm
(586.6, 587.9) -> 0.03 nm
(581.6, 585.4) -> -0.08 nm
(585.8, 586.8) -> 0.03 nm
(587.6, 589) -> 0.16 nm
